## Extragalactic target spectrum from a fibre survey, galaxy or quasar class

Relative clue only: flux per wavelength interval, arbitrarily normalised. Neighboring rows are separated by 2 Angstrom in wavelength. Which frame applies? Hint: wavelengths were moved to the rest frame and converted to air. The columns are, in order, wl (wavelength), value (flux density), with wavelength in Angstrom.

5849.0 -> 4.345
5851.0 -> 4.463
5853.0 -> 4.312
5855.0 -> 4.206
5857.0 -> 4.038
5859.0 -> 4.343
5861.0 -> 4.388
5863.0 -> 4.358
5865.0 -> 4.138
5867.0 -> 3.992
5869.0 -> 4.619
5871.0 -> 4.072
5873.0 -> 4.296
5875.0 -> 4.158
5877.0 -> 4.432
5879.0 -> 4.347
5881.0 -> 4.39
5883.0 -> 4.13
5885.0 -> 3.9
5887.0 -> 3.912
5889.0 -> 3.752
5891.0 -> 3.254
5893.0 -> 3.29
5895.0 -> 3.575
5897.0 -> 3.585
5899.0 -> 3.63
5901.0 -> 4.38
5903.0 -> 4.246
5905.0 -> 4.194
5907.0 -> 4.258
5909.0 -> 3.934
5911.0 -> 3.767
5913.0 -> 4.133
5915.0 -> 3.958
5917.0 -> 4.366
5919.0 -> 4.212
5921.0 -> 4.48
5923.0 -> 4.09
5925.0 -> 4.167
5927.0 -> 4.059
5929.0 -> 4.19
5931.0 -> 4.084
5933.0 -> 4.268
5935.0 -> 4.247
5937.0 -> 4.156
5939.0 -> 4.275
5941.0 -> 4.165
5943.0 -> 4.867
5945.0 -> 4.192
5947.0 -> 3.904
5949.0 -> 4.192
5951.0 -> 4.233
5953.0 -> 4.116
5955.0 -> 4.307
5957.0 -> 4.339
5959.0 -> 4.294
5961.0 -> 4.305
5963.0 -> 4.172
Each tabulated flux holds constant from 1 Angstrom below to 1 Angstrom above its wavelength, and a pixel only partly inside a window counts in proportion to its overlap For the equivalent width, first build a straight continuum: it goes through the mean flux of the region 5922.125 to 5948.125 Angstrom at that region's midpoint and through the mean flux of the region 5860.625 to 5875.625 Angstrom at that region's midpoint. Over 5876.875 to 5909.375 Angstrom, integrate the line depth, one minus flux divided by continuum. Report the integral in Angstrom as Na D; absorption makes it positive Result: 2.2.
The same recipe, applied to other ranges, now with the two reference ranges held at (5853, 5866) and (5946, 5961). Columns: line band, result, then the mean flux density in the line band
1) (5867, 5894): 1.3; 4.04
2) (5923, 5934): 0.2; 4.15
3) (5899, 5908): 0.1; 4.2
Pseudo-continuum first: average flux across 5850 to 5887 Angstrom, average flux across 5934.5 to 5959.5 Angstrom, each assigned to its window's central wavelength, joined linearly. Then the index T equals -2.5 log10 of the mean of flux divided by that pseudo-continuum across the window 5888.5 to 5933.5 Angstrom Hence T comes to 0.07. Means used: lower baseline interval 4.25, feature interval 3.99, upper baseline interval 4.25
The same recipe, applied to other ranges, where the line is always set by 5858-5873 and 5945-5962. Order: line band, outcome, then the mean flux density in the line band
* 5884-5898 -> 0.18 mag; 3.61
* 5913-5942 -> 0.01 mag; 4.19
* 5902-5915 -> 0.04 mag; 4.08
